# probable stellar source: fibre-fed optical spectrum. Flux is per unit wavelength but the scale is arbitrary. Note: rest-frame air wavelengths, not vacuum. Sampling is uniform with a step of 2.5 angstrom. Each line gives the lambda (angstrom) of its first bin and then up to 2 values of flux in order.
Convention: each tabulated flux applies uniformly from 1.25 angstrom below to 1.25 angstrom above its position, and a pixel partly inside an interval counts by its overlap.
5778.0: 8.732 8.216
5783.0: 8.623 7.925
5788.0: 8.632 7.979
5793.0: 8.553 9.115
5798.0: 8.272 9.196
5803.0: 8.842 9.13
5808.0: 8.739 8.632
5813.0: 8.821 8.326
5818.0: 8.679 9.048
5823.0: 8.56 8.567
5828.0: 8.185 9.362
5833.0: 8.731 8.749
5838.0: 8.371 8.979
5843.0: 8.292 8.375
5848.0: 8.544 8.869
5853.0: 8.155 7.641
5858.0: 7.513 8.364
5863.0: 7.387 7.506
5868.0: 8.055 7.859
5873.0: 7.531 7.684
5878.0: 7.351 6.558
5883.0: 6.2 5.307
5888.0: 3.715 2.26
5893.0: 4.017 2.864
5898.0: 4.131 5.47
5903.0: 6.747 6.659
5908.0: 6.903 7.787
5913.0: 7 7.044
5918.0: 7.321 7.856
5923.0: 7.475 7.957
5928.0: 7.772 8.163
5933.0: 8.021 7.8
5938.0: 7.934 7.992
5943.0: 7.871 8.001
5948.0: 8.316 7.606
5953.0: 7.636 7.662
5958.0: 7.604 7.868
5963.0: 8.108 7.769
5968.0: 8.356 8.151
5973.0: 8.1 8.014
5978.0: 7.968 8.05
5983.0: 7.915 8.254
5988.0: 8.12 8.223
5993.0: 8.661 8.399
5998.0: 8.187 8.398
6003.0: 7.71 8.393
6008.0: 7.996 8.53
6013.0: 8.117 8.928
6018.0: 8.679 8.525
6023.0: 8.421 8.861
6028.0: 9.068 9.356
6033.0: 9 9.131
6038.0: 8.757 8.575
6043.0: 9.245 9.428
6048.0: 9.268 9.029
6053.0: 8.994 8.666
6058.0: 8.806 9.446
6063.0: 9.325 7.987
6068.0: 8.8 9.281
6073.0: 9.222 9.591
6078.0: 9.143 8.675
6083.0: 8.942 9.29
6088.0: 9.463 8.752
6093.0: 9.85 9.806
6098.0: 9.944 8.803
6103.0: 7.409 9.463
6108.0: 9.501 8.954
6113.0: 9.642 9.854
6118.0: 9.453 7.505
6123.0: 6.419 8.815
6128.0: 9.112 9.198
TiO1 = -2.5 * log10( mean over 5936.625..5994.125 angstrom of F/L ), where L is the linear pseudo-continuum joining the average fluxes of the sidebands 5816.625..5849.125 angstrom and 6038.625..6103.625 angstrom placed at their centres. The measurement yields 0.11 mag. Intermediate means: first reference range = 8.65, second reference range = 9.08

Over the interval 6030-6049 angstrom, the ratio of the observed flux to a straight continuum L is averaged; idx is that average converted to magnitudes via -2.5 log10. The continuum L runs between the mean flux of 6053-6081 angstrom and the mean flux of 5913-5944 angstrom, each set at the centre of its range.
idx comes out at -0.04 mag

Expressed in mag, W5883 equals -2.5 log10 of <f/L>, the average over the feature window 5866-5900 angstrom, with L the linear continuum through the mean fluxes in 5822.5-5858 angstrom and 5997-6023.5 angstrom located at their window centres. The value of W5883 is 0.43 mag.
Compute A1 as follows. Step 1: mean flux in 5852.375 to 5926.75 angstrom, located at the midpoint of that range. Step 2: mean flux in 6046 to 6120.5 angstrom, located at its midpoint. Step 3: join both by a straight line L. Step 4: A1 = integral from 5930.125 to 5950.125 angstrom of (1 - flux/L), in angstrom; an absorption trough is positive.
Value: -2.0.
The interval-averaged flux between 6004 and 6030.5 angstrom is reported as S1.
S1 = 8.58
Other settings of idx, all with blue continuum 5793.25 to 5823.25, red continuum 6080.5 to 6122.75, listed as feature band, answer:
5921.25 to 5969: 0.134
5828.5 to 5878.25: 0.082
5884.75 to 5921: 0.495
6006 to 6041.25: 0.037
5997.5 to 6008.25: 0.106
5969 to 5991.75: 0.111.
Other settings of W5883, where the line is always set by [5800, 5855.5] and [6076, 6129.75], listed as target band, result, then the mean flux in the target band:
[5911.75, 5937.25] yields 0.15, 7.65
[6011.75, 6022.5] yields 0.04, 8.55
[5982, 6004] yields 0.08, 8.22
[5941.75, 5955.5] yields 0.12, 7.87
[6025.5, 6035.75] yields -0.02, 9.11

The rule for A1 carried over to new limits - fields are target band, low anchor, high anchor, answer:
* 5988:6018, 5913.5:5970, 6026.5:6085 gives 0.5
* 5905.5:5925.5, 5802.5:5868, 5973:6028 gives 2.5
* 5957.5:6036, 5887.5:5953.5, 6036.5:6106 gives -4.0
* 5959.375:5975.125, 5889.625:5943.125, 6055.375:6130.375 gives -1.5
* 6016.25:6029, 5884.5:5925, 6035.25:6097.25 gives -0.8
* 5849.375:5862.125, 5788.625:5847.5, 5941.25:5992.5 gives 0.6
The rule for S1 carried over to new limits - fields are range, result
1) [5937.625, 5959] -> 7.85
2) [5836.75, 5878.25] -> 8.04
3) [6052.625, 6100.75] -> 9.15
